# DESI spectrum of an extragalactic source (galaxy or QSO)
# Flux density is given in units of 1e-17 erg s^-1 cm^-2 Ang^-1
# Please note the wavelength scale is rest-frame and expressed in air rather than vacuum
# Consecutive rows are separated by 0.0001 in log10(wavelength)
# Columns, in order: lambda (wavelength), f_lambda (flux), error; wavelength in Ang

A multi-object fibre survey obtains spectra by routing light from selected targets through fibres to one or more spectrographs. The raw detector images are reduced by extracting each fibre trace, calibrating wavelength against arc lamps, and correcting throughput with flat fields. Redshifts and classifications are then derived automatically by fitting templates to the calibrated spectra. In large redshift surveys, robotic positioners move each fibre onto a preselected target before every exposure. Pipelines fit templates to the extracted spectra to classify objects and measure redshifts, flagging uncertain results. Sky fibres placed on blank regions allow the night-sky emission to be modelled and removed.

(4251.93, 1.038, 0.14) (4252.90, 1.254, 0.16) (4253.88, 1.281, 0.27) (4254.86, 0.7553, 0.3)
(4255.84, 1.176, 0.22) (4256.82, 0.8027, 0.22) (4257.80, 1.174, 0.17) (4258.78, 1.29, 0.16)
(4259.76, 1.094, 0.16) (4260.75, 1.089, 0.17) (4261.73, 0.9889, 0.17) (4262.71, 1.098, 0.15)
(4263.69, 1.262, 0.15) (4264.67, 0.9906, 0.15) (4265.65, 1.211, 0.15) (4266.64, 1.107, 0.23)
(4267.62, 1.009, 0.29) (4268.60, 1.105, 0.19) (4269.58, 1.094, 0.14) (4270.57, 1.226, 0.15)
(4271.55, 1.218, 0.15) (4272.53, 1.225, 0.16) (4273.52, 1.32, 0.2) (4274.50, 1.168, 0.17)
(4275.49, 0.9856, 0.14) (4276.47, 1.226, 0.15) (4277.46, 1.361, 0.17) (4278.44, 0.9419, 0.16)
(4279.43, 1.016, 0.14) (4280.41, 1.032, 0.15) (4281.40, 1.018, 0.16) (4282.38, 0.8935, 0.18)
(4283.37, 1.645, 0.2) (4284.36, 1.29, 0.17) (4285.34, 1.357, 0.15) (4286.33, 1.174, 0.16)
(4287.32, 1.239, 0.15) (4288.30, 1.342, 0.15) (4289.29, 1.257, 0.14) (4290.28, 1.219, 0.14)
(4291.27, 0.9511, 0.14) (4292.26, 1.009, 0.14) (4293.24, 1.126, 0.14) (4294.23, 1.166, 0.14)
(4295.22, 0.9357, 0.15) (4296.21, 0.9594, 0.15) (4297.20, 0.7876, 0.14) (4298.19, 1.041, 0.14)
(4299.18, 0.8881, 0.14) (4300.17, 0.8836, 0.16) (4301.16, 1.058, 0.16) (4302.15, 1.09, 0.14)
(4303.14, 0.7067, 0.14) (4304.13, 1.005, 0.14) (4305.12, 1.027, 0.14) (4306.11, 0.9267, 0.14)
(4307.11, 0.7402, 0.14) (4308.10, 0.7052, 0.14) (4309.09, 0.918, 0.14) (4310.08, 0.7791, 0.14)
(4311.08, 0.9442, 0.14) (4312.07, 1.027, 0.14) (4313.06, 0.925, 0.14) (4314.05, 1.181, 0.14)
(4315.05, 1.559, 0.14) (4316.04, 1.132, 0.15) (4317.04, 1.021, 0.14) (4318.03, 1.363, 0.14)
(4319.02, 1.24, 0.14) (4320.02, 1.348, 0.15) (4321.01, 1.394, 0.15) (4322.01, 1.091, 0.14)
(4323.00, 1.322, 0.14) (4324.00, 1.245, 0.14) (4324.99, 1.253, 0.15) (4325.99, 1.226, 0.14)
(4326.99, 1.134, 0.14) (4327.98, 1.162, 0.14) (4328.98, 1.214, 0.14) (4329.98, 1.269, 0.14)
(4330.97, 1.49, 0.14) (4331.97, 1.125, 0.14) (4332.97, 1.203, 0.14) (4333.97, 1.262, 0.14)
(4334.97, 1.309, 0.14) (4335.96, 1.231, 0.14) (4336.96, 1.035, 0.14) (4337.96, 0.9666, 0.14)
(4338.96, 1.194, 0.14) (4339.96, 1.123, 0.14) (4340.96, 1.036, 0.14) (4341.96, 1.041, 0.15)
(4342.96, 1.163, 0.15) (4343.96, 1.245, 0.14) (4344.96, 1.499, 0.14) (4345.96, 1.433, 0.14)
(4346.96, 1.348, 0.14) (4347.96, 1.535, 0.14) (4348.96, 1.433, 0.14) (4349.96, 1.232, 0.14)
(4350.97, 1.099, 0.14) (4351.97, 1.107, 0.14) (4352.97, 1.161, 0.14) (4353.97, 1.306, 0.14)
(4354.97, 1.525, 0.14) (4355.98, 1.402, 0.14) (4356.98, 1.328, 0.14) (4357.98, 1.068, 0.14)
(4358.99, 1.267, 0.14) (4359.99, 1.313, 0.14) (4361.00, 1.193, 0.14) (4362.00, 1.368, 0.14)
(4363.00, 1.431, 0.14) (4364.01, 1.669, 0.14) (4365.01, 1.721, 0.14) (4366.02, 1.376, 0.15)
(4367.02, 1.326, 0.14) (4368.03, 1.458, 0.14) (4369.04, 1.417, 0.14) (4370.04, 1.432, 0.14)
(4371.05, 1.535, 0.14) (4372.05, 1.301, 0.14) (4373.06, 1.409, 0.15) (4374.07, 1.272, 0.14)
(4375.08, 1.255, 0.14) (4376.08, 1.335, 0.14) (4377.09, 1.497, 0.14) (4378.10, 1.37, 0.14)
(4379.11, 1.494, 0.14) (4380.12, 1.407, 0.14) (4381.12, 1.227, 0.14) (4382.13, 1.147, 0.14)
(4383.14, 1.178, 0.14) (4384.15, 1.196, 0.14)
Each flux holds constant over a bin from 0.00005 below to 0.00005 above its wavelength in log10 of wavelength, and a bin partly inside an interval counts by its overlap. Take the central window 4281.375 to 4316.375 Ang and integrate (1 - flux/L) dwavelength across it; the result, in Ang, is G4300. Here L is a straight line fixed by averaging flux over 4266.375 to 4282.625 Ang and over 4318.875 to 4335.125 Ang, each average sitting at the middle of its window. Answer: 3.7 Ang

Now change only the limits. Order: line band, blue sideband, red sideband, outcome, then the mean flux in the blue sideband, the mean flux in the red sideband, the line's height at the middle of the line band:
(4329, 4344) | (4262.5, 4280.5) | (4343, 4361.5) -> 1.1 Ang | 1.14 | 1.3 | 1.27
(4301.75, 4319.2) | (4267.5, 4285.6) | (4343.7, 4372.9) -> 3.3 Ang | 1.17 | 1.36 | 1.25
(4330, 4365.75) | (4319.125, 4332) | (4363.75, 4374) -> 2.0 Ang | 1.26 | 1.45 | 1.36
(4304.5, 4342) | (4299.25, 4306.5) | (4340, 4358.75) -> -1.5 Ang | 0.954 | 1.27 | 1.09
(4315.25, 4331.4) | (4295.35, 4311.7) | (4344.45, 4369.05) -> -2.6 Ang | 0.905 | 1.36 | 1.07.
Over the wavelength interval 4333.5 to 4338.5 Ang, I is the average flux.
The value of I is 1.16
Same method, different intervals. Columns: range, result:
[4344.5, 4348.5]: 1.45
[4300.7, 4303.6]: 0.954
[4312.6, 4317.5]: 1.17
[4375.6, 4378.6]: 1.4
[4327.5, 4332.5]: 1.25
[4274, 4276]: 1.08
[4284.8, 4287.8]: 1.26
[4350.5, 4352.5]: 1.11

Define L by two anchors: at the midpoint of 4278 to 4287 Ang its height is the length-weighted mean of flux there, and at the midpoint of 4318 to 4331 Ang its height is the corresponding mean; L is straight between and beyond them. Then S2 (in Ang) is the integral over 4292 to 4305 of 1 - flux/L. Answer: 2.4 Ang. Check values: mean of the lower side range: 1.15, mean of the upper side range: 1.26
